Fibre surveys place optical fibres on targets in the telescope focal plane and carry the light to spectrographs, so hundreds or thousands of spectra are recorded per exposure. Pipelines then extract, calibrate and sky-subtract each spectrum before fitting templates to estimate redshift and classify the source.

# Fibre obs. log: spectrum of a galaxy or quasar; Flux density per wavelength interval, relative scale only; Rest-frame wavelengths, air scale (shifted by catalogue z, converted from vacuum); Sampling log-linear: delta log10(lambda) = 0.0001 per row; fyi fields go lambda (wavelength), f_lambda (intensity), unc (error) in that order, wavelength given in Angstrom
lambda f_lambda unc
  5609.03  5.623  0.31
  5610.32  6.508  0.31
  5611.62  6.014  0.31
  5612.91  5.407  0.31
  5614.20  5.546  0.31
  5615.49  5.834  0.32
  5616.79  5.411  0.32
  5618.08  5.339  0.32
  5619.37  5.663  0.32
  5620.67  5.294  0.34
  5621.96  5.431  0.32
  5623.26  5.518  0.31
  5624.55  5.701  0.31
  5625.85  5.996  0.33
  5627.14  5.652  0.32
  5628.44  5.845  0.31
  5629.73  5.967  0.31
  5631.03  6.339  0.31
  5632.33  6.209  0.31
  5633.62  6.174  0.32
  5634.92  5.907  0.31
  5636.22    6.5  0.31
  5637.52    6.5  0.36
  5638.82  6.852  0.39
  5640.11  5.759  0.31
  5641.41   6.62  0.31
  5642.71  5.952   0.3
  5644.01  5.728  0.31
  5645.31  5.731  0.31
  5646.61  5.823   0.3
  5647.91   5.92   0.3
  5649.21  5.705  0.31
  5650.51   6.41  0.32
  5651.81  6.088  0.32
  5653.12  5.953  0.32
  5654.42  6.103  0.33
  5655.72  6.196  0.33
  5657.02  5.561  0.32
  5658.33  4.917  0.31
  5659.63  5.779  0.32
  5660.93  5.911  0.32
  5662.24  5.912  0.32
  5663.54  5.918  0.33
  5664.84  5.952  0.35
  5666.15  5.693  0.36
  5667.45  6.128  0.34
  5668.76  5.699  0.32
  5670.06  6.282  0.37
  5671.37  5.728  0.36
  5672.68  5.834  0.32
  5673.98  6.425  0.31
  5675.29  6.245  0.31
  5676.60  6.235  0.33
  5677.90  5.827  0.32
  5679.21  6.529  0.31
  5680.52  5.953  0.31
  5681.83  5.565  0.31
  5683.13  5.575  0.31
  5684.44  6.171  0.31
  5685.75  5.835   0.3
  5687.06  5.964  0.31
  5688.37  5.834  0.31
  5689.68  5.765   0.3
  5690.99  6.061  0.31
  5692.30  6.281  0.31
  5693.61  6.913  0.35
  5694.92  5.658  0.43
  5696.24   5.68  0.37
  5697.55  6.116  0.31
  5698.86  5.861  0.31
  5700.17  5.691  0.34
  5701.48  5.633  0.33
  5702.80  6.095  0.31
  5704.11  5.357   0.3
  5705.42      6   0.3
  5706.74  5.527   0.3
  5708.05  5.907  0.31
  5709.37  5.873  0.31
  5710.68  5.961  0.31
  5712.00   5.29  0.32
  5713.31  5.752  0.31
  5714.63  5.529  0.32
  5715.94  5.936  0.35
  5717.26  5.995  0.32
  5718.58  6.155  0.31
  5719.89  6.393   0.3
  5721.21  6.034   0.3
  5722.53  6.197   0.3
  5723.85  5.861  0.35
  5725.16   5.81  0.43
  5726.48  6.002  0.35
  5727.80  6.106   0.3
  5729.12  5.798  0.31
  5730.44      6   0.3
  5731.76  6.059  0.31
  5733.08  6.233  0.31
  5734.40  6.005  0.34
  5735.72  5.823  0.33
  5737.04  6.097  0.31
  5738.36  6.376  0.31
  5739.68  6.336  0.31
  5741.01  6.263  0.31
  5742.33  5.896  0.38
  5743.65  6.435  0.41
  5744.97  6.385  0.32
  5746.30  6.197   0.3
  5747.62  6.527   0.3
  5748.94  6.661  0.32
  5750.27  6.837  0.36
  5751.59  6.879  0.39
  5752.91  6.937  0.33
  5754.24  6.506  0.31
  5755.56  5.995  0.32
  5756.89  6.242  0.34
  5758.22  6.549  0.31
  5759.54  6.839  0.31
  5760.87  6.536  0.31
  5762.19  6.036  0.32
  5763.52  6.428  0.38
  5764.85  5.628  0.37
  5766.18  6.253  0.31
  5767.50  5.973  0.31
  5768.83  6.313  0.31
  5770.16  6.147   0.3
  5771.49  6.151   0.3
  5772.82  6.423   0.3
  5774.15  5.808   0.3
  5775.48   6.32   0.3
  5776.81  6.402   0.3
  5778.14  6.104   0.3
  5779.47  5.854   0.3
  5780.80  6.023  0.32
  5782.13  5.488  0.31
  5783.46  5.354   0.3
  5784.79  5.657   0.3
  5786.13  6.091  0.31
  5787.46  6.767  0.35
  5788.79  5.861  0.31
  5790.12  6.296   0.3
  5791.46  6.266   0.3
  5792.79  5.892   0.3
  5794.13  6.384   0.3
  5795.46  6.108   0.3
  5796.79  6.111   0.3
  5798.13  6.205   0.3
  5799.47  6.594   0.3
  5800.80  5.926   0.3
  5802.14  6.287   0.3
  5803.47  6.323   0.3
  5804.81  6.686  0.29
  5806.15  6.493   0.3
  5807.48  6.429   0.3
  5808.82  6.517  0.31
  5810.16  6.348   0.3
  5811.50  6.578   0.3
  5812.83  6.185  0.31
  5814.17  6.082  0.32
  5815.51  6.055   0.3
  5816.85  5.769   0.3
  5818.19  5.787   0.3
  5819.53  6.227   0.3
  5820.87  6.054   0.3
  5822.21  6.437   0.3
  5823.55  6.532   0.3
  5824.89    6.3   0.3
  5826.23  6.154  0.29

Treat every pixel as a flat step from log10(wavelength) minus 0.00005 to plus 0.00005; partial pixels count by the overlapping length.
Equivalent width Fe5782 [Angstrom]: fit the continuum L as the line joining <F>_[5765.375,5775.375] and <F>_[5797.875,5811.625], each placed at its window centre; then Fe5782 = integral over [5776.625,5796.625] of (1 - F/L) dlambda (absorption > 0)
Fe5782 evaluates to 0.8 Angstrom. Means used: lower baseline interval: 6.15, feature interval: 6.03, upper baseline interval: 6.4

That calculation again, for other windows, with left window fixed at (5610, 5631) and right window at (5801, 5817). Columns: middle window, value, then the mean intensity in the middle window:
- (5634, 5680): -1.5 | 6.01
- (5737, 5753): -0.9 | 6.45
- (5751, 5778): -0.6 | 6.31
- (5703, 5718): 0.6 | 5.75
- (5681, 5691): 0.1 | 5.84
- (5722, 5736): 0.1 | 5.99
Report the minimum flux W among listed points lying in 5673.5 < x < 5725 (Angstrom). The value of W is 5.29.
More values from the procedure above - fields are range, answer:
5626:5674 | 4.917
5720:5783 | 5.488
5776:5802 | 5.354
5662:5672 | 5.693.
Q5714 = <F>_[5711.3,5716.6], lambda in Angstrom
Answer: 5.63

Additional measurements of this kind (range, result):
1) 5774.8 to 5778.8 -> 6.27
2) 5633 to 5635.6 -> 6.03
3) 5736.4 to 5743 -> 6.19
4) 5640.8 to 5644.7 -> 6.09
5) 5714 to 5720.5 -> 6.01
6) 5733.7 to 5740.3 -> 6.13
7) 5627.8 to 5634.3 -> 6.11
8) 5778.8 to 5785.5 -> 5.68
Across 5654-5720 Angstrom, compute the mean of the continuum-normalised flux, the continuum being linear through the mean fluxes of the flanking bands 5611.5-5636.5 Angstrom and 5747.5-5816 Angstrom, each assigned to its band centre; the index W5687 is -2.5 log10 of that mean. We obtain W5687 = 0.01 mag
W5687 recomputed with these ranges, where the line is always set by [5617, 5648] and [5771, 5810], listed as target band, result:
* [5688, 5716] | 0.034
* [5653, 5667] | 0.029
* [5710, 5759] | -0.015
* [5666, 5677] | -0.009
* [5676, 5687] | 0.007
